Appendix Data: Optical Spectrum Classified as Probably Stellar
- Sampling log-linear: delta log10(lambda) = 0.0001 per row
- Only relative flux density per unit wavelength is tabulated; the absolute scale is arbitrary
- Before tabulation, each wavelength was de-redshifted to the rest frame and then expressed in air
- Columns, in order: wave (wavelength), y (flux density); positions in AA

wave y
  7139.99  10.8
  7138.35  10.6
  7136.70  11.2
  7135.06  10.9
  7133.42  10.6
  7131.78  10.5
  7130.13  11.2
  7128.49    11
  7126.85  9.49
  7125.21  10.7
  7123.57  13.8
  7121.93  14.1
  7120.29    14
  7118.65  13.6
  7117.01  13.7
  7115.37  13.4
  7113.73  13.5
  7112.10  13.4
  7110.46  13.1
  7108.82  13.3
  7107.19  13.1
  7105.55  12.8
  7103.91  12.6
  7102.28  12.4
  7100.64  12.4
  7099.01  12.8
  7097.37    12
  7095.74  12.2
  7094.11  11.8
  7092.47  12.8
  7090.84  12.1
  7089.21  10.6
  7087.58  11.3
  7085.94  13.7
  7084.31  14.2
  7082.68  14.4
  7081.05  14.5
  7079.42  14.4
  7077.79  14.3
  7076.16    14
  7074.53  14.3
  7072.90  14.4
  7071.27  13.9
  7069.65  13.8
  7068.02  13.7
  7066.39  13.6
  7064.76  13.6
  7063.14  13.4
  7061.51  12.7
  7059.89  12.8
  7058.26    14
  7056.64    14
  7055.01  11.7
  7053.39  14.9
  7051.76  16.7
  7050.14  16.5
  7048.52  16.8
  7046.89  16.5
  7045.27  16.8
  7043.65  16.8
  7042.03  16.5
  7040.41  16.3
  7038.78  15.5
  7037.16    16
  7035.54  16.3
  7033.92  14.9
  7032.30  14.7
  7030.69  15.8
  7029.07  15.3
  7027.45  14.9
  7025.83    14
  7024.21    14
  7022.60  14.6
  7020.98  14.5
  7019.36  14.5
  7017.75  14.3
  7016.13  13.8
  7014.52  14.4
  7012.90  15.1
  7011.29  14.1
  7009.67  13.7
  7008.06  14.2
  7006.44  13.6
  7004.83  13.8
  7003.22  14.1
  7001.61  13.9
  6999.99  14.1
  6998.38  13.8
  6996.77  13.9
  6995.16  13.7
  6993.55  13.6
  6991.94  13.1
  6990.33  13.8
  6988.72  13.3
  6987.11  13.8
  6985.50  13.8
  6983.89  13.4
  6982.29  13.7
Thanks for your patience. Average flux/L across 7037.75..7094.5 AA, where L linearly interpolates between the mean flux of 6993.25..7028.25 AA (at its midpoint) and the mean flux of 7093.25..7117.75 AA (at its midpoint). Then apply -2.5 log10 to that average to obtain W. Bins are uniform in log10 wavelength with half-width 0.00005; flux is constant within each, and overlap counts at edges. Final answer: -0.07 mag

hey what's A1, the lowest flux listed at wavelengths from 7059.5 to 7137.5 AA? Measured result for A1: 9.49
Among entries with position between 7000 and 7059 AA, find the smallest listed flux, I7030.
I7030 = 11.7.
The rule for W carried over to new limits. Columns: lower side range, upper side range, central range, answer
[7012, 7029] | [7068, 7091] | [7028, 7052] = -0.14 mag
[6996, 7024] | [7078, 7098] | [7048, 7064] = -0.07 mag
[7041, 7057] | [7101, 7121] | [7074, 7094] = 0.08 mag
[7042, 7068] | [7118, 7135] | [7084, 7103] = 0.07 mag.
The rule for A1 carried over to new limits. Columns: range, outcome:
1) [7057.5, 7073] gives 12.7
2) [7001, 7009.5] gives 13.6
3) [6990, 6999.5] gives 13.1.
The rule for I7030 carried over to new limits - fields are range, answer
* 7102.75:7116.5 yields 12.6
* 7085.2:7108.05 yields 10.6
